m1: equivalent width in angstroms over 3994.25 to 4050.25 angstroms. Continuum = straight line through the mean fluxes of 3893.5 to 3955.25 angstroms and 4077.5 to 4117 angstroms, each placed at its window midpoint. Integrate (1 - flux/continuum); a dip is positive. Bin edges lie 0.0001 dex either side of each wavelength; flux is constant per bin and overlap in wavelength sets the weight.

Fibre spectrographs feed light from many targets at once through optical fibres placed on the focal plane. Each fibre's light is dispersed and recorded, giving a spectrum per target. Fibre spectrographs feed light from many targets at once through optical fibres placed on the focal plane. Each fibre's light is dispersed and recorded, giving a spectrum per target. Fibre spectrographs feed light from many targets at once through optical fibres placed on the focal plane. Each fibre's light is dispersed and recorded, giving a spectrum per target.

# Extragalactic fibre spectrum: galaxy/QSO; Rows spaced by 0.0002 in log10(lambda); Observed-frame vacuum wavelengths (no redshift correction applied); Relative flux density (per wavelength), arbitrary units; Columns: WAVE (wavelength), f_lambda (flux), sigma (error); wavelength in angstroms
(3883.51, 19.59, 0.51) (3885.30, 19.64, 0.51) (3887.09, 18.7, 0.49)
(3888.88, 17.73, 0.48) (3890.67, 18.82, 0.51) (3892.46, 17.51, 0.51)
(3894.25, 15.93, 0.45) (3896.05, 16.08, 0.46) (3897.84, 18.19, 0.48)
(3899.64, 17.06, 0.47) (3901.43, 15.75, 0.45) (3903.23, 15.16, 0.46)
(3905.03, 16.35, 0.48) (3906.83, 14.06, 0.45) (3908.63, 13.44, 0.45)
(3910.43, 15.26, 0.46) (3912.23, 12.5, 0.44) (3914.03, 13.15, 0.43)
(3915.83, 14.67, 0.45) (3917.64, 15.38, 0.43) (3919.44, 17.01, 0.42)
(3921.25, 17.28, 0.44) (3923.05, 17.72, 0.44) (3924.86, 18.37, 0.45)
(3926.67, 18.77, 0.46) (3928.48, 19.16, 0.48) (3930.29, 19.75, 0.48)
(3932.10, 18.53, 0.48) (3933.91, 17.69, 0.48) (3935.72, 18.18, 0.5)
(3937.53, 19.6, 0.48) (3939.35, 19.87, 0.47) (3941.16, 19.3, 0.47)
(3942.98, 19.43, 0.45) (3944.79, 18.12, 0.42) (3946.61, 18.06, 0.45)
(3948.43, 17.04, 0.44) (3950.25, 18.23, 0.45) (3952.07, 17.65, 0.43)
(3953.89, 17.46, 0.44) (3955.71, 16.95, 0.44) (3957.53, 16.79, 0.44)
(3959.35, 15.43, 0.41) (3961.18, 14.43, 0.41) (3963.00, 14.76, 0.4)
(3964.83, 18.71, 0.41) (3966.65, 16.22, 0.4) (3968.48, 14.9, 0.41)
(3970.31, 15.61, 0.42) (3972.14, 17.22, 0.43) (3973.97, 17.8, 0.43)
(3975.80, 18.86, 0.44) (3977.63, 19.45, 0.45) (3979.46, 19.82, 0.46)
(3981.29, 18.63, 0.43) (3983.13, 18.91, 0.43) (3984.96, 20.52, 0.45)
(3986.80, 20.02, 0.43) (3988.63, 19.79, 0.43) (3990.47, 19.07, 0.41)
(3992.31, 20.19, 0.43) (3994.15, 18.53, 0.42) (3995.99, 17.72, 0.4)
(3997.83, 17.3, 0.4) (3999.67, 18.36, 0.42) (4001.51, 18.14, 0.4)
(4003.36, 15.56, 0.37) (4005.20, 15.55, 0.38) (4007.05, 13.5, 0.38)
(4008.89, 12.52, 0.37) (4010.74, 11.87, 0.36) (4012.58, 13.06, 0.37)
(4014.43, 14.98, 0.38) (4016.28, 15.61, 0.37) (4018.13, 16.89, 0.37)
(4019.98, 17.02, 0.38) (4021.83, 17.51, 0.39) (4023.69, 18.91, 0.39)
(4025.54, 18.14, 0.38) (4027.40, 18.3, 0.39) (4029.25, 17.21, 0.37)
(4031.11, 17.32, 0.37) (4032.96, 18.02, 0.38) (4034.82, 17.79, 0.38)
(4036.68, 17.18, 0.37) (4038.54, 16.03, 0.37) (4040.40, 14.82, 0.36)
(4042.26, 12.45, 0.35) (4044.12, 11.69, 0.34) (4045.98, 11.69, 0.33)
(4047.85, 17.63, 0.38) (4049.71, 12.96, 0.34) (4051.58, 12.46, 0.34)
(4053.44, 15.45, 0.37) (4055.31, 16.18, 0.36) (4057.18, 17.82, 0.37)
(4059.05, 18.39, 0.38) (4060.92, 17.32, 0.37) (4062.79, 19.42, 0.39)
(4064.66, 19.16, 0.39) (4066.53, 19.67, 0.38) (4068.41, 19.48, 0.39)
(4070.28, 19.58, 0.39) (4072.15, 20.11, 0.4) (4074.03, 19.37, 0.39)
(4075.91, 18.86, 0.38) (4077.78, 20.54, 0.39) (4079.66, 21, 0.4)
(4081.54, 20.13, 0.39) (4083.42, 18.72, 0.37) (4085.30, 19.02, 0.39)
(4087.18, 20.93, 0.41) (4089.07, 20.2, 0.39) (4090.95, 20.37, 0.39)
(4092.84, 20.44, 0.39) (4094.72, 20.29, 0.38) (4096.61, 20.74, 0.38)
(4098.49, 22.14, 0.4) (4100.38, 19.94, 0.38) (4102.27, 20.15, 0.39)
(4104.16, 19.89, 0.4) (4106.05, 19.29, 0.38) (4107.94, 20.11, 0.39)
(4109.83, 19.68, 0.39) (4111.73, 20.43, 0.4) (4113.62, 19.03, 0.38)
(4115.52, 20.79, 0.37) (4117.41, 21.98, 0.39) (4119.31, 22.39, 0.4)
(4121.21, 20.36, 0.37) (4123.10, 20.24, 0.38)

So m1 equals 8.7 angstroms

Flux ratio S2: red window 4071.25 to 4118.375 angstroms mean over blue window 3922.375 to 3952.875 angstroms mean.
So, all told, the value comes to 1.09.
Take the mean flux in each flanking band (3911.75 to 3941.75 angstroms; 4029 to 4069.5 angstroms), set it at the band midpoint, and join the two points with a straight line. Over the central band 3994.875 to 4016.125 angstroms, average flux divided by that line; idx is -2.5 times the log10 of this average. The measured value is 0.10 mag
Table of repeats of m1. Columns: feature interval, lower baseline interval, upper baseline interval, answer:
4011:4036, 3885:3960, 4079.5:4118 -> 2.7 angstroms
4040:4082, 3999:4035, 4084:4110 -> 2.9 angstroms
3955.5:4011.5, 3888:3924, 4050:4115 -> 0.6 angstroms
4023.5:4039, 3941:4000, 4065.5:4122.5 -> 1.1 angstroms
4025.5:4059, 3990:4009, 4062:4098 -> 5.1 angstroms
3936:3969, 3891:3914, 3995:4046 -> -3.5 angstroms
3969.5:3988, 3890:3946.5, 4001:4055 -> -2.9 angstroms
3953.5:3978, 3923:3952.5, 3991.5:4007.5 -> 1.8 angstroms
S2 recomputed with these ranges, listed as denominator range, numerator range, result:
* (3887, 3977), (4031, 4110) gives 1.07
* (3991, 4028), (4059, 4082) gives 1.18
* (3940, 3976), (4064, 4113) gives 1.17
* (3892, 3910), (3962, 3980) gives 1.09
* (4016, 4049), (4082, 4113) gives 1.23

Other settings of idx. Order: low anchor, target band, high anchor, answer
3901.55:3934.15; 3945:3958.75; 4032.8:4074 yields -0.07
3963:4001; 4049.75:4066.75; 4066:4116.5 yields 0.15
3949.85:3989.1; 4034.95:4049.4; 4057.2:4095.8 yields 0.28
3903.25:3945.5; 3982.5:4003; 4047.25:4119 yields -0.05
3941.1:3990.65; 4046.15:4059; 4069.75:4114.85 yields 0.25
